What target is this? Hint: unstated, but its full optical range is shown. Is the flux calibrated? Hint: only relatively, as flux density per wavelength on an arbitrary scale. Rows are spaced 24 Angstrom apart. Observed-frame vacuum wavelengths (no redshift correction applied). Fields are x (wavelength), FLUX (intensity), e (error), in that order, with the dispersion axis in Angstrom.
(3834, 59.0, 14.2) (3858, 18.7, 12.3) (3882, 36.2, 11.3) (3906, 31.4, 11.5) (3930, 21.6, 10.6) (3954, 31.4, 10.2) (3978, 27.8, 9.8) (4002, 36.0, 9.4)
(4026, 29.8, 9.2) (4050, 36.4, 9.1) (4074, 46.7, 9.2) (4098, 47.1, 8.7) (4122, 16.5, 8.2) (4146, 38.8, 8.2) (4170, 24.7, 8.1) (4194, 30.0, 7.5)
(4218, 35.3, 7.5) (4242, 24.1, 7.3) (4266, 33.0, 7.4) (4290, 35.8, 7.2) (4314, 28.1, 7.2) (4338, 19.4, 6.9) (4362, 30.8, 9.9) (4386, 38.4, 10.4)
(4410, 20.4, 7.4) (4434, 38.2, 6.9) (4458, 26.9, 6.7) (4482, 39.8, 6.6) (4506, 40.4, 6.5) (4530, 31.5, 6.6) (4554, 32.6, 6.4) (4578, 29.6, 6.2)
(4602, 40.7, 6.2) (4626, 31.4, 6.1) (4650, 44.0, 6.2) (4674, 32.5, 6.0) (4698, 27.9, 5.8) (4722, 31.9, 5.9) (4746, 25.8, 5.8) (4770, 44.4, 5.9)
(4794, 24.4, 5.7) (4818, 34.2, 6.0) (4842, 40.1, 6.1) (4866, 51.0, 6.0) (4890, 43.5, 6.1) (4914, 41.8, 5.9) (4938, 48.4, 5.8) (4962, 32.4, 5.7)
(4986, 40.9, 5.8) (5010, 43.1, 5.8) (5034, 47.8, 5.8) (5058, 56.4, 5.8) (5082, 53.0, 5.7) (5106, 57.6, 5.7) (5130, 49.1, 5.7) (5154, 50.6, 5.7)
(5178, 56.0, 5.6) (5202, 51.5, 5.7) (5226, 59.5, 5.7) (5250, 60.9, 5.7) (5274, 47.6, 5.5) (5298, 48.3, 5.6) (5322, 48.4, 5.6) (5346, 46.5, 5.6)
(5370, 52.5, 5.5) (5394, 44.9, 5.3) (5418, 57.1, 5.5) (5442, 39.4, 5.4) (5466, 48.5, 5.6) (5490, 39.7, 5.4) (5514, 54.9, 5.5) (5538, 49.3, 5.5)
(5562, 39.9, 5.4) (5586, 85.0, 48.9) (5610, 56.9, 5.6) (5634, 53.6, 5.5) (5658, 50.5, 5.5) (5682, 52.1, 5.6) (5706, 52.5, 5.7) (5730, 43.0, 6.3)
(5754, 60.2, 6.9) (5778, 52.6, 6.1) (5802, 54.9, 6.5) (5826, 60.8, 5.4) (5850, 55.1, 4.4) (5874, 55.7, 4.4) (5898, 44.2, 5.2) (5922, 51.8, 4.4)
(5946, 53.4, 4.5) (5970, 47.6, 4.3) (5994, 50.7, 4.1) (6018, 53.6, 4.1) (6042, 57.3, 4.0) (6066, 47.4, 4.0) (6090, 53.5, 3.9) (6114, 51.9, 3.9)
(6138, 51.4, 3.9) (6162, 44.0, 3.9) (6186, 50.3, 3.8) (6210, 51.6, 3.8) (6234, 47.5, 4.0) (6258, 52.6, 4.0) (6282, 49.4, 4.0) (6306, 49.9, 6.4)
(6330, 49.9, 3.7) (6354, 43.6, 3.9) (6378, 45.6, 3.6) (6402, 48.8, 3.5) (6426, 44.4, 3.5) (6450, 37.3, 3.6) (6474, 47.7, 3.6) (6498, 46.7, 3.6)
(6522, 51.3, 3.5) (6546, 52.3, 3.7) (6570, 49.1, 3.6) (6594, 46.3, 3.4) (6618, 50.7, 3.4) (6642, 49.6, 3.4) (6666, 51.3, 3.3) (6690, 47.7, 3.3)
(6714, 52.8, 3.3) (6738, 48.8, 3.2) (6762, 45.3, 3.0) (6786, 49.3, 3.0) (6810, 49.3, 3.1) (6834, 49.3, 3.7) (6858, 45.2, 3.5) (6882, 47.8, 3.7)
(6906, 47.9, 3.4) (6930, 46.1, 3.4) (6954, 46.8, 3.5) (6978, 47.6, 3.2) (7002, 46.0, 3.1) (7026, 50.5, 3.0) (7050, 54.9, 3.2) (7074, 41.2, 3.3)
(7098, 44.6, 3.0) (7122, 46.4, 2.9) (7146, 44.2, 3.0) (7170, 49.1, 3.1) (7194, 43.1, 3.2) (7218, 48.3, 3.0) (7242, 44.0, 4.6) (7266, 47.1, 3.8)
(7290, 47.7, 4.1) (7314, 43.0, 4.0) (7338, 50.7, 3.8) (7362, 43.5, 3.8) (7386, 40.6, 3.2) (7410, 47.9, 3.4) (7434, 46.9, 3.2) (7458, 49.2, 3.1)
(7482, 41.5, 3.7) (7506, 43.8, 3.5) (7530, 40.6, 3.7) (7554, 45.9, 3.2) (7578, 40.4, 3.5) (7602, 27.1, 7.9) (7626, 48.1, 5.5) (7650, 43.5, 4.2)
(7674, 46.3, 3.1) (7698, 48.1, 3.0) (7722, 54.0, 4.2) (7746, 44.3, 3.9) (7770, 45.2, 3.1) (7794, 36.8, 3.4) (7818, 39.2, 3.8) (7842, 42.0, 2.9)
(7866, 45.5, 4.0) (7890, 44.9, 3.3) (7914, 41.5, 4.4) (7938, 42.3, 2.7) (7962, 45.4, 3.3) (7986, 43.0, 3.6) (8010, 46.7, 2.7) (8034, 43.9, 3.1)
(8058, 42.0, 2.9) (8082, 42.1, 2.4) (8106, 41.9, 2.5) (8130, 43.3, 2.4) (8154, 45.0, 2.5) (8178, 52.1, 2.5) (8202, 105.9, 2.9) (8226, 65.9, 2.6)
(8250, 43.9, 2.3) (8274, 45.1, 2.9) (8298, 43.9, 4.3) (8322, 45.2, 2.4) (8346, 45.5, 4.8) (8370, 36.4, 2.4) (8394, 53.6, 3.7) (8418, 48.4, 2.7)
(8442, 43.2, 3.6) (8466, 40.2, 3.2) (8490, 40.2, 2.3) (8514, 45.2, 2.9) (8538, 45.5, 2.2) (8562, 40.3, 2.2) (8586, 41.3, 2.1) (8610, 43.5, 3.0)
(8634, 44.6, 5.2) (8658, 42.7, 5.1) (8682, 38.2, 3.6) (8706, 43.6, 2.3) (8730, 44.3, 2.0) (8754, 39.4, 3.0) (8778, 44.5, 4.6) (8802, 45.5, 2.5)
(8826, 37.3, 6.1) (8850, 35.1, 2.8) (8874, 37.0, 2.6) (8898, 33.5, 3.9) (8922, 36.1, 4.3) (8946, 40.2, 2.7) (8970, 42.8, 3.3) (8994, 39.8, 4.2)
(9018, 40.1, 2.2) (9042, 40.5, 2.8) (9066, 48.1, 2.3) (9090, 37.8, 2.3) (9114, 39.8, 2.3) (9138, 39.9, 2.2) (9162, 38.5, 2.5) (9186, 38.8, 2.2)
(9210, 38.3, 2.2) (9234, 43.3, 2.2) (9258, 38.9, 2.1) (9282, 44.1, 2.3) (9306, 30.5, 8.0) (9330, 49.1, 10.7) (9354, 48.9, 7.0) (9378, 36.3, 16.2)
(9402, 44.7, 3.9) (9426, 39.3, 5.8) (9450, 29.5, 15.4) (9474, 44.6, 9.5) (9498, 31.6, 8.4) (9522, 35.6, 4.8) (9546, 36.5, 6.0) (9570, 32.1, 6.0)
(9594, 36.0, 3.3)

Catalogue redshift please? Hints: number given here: 0.25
